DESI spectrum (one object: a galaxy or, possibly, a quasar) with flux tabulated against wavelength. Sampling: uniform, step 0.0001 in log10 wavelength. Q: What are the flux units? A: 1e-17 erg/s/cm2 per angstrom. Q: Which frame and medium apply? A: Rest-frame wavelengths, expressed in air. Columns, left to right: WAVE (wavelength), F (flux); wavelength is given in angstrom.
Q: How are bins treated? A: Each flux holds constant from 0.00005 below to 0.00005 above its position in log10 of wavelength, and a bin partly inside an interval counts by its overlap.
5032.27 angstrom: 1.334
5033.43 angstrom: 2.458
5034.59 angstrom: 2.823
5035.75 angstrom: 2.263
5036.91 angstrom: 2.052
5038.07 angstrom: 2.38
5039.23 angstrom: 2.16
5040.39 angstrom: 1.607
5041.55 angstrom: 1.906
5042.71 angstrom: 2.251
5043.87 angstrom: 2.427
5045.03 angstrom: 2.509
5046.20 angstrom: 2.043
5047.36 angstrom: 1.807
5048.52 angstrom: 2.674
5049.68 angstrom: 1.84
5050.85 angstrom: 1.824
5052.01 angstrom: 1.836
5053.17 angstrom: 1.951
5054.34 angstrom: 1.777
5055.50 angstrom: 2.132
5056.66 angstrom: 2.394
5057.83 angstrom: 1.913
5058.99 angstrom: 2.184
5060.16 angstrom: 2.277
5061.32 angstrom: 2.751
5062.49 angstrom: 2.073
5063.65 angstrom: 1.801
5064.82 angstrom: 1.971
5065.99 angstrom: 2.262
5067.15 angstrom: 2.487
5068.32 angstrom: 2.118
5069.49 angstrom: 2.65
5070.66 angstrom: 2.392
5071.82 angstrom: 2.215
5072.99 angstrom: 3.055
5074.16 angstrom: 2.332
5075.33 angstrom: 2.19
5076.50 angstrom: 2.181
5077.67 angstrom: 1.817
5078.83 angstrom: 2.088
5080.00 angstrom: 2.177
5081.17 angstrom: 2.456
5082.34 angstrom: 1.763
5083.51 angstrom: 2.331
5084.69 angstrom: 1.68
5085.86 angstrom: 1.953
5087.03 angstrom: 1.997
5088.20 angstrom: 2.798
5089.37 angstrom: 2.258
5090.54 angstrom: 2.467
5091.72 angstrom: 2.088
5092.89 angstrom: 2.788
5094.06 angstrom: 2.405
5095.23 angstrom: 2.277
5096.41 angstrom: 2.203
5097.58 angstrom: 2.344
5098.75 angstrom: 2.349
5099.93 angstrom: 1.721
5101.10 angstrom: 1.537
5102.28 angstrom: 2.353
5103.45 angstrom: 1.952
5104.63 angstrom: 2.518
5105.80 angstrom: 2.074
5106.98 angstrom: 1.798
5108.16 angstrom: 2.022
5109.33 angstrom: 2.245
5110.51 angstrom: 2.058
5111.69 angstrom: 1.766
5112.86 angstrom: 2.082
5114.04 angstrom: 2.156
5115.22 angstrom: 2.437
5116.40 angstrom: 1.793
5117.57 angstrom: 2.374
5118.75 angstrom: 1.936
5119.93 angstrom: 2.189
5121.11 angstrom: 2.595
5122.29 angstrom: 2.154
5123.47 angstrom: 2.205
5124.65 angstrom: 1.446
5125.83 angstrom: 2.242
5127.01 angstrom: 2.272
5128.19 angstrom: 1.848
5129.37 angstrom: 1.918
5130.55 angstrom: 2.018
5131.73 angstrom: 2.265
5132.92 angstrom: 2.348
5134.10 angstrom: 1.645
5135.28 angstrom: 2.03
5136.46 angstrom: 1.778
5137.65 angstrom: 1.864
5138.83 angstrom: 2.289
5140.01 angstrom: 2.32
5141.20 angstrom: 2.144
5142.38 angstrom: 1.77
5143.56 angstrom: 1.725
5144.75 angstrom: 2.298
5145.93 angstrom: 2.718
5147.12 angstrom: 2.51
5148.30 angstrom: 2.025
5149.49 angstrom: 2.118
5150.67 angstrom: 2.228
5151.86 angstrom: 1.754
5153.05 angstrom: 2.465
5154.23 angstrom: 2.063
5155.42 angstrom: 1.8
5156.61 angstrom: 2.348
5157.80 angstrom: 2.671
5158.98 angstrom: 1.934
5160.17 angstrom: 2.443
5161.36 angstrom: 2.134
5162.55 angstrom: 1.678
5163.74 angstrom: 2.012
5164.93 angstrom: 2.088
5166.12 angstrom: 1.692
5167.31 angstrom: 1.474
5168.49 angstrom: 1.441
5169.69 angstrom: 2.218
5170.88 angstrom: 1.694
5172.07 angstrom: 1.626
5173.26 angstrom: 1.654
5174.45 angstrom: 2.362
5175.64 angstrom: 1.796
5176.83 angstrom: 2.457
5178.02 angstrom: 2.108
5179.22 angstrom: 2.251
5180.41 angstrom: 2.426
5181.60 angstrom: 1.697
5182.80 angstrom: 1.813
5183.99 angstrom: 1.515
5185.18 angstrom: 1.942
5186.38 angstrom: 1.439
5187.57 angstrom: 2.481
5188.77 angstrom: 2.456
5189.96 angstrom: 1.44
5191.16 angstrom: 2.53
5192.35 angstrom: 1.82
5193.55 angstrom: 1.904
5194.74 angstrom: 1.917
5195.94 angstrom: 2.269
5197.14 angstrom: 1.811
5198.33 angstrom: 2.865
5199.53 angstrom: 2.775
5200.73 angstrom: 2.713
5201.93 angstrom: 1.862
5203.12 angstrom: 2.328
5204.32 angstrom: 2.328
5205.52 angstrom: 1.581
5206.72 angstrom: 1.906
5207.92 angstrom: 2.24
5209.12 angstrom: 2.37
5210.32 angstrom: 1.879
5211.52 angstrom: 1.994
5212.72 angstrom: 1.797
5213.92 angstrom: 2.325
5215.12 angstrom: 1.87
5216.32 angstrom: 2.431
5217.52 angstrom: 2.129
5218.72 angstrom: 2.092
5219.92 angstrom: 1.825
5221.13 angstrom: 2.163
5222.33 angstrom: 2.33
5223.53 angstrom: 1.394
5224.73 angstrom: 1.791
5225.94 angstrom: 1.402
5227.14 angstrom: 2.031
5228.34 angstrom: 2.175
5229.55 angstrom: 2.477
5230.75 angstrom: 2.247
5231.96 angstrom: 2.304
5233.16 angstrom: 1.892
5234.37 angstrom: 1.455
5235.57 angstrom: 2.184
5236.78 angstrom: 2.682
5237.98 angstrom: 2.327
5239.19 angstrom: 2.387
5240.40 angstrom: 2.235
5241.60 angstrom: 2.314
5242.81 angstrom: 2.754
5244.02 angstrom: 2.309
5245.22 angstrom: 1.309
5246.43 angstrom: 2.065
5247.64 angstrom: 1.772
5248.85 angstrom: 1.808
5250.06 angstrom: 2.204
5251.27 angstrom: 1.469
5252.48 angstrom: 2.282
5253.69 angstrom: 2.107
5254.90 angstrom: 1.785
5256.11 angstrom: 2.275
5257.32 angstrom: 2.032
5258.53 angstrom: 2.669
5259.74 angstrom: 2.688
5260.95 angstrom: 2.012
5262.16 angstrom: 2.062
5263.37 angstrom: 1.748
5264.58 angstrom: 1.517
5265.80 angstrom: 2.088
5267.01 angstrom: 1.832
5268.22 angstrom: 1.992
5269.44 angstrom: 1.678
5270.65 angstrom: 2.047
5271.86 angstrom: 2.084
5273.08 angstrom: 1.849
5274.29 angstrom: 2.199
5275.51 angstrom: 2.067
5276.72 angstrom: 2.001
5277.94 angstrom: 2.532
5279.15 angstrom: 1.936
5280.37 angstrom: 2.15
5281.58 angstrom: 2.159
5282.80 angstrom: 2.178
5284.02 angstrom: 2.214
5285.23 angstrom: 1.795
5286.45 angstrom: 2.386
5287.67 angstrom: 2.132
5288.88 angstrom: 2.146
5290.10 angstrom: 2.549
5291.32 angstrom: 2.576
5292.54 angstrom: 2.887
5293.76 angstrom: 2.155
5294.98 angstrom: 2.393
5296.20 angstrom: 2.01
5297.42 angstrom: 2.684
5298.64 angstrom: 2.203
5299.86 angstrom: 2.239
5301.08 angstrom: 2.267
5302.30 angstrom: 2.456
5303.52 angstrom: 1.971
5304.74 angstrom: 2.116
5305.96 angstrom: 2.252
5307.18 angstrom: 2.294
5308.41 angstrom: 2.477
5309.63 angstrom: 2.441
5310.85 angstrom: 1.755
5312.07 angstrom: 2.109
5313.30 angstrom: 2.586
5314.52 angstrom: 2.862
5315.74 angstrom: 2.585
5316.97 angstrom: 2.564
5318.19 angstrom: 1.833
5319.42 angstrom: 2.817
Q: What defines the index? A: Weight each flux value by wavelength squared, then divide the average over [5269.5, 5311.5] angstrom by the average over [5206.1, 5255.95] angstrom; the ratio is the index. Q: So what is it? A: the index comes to 1.1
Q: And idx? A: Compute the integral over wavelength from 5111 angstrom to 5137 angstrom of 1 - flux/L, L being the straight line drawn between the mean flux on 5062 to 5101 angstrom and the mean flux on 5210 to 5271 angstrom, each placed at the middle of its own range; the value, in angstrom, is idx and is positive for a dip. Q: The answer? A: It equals 1.3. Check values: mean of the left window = 2.22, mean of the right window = 2.05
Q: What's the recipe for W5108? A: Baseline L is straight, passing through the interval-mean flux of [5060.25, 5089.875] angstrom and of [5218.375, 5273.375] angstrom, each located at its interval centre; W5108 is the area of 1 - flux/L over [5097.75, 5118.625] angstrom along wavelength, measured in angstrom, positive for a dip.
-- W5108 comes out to 1.2 angstrom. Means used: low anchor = 2.23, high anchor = 2.05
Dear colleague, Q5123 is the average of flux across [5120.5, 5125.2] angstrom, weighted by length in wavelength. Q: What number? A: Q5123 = 2.1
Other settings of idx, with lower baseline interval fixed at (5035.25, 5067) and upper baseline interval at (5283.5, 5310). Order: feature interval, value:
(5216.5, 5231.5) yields 1.52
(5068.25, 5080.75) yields -0.97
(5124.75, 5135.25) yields 0.67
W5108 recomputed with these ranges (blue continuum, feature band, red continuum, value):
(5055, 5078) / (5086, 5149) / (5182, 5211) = 1.6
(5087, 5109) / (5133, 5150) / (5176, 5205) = 0.6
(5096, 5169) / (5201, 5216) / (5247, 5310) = 0.4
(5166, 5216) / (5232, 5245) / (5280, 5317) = -0.5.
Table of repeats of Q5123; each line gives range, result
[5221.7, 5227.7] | 1.79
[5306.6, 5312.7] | 2.21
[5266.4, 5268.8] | 1.92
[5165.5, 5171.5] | 1.71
